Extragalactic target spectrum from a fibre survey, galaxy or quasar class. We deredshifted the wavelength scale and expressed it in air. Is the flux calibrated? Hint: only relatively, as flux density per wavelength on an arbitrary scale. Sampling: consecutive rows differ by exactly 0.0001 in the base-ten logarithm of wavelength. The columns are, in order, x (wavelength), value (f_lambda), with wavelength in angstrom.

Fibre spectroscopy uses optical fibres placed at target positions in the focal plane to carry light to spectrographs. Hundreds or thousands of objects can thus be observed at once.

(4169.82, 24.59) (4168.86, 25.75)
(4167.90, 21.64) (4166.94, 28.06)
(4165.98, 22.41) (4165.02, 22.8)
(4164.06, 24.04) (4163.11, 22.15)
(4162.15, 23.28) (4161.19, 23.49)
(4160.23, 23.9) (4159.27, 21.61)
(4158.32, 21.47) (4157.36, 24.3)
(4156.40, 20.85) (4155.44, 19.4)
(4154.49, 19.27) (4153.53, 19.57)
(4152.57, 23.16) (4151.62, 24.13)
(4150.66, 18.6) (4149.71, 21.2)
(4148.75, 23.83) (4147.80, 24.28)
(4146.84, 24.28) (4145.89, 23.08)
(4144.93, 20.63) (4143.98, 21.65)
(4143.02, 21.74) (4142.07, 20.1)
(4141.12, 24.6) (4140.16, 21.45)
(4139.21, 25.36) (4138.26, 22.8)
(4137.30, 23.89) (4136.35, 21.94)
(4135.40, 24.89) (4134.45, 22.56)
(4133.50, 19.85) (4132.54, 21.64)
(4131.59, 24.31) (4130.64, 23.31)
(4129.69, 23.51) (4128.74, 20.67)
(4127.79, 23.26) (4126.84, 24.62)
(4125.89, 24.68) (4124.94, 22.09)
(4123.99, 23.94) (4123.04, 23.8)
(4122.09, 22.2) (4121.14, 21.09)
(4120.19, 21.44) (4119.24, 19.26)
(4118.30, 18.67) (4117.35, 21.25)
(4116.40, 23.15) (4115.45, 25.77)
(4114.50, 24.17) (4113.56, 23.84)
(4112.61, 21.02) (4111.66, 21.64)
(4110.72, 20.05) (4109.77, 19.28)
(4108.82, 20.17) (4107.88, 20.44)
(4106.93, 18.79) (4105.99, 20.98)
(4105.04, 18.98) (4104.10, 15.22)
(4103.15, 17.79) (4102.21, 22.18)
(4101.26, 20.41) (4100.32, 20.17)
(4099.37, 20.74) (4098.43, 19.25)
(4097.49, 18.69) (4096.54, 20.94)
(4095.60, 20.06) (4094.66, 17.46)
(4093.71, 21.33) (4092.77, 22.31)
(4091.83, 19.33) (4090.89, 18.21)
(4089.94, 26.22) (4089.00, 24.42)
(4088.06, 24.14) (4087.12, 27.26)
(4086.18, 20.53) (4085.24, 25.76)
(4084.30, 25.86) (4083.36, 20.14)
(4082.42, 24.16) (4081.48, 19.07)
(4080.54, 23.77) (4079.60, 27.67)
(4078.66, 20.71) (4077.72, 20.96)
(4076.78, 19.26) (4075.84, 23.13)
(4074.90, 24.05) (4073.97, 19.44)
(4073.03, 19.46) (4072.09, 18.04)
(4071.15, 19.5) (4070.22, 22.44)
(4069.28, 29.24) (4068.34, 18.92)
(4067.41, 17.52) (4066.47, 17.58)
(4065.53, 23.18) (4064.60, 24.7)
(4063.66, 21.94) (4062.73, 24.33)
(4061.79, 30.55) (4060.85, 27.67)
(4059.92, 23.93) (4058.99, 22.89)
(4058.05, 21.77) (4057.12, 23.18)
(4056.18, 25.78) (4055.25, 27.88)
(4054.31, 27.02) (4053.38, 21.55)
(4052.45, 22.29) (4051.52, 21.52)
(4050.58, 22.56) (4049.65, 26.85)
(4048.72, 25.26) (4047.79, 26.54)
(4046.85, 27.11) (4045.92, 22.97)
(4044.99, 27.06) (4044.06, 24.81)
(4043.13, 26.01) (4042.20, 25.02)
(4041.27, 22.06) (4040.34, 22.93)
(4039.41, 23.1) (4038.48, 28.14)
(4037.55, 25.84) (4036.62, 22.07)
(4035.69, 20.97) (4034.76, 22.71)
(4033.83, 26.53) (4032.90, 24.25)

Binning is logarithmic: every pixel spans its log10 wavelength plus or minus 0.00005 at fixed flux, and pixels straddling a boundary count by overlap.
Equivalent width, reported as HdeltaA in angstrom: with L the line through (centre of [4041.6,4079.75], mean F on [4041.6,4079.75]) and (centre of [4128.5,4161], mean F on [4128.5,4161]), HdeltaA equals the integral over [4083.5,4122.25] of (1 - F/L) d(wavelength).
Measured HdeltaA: 2.8 angstrom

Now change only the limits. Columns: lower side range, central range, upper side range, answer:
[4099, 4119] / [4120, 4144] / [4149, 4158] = -2.1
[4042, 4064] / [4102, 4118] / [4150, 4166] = 1.7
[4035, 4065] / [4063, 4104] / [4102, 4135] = 2.8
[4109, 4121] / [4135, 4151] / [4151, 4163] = -0.6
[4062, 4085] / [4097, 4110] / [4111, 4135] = 1.6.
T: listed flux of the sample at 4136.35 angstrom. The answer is 21.94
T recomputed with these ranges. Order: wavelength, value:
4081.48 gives 19.07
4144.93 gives 20.63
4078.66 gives 20.71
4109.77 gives 19.28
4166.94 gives 28.06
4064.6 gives 24.7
